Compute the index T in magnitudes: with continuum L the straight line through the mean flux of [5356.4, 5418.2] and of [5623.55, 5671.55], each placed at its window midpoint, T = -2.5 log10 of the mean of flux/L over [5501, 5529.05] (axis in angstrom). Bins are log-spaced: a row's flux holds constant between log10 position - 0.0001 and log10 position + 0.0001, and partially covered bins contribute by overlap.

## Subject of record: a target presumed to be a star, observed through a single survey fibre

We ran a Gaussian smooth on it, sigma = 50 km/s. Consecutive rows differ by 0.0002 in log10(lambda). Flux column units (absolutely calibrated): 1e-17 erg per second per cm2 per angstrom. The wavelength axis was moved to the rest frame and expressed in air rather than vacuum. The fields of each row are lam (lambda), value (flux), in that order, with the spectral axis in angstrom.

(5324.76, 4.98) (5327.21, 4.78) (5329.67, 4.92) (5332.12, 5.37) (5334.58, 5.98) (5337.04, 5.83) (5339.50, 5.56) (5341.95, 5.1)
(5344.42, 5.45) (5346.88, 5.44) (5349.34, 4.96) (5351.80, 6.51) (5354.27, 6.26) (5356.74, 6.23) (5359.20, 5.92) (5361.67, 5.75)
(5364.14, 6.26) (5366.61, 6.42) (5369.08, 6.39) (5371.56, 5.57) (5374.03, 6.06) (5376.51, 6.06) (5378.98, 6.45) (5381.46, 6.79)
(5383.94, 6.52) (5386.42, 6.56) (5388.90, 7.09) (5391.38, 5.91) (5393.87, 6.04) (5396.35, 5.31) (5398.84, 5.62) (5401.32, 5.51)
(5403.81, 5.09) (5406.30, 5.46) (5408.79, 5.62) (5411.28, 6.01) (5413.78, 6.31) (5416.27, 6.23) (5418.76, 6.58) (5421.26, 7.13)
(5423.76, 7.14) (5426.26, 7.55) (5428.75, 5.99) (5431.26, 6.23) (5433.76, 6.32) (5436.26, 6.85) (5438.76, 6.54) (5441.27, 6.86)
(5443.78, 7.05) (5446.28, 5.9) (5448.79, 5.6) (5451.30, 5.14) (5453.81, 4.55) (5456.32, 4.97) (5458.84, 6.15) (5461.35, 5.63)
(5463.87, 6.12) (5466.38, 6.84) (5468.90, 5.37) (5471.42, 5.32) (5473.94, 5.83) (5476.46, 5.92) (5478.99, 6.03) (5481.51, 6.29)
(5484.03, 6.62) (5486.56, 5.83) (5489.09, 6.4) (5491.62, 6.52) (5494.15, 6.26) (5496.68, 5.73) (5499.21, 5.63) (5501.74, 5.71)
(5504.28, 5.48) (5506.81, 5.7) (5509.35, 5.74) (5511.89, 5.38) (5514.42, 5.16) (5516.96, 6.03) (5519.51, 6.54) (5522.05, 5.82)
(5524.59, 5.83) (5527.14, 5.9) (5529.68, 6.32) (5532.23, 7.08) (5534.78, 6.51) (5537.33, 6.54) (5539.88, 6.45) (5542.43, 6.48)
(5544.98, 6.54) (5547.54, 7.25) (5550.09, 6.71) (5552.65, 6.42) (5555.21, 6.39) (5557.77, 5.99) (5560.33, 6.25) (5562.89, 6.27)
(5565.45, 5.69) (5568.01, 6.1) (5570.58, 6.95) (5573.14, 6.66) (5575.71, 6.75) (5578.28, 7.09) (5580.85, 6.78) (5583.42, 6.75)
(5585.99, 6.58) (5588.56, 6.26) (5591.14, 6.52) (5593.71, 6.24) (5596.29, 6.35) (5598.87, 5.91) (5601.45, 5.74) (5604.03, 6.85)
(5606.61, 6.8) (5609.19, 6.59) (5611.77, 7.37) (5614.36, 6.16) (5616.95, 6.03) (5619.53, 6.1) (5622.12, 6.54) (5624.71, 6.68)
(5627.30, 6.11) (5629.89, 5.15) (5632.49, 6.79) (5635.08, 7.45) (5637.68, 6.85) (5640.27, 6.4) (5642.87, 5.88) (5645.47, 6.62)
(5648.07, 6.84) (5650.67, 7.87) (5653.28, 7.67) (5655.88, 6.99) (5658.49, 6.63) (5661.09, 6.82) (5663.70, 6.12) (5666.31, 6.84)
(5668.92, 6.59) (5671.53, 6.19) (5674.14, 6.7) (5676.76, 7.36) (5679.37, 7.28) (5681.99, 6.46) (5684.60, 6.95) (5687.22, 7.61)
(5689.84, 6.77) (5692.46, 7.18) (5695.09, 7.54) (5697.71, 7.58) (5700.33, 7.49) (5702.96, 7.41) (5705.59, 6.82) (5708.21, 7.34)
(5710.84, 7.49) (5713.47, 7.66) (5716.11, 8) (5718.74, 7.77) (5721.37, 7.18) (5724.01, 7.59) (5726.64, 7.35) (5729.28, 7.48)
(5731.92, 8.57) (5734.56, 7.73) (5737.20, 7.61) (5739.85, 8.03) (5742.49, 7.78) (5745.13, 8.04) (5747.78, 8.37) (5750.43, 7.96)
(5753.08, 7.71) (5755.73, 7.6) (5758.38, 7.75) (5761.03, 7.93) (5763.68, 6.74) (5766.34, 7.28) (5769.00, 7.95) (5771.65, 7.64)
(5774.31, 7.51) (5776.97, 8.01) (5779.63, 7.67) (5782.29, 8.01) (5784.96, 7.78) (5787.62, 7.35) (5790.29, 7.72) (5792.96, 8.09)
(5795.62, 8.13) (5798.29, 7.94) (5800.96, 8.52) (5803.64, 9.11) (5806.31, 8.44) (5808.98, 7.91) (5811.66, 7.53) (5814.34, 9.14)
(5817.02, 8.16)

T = 0.11 mag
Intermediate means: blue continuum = 6.05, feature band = 5.77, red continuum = 6.67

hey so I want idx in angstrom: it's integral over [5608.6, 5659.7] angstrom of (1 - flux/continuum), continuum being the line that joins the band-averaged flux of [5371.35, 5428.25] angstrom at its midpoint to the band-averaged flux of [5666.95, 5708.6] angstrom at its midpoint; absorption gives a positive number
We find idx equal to 2.0 angstrom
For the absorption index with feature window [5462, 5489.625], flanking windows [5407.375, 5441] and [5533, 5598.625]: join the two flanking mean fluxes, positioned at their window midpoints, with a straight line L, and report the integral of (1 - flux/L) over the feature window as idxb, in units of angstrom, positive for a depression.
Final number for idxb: 2.0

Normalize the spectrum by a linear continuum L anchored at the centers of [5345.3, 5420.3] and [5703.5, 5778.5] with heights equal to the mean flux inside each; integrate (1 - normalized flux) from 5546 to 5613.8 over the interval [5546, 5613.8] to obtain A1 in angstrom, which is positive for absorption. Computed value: 4.2 angstrom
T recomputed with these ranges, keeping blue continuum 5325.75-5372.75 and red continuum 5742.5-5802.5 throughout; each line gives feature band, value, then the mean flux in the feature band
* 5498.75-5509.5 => 0.15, 5.64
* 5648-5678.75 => 0.06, 6.9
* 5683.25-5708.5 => 0.02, 7.27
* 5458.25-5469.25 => 0.04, 6.07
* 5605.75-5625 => 0.08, 6.52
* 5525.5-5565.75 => 0.04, 6.44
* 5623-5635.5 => 0.12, 6.37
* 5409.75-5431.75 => -0.09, 6.57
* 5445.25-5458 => 0.18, 5.25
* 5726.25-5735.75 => -0.03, 7.82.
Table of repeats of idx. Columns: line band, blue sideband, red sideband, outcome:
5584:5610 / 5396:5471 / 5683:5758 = 2.03 angstrom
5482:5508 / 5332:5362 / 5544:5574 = 0.92 angstrom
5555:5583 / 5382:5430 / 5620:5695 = 0.47 angstrom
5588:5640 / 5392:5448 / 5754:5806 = 4.93 angstrom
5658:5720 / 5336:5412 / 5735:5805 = 2.89 angstrom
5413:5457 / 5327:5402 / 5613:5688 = -1.41 angstrom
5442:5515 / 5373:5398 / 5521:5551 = 6.26 angstrom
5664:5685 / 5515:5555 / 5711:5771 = 1.56 angstrom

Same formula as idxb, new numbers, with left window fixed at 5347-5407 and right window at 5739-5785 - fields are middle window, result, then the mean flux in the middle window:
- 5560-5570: 1.1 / 6.12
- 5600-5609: 0.7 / 6.47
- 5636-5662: 1.4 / 6.87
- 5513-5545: 2.3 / 6.23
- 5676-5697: 0.8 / 7.15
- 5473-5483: 0.7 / 6.04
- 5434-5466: 1.9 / 5.98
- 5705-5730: 0.2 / 7.49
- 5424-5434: -0.6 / 6.61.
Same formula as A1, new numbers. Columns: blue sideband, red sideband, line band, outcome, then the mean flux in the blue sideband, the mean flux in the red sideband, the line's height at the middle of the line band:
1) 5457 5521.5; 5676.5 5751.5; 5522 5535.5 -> -0.15 angstrom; 5.92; 7.53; 6.2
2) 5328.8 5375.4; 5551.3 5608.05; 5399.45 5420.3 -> 0.33 angstrom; 5.8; 6.43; 5.96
